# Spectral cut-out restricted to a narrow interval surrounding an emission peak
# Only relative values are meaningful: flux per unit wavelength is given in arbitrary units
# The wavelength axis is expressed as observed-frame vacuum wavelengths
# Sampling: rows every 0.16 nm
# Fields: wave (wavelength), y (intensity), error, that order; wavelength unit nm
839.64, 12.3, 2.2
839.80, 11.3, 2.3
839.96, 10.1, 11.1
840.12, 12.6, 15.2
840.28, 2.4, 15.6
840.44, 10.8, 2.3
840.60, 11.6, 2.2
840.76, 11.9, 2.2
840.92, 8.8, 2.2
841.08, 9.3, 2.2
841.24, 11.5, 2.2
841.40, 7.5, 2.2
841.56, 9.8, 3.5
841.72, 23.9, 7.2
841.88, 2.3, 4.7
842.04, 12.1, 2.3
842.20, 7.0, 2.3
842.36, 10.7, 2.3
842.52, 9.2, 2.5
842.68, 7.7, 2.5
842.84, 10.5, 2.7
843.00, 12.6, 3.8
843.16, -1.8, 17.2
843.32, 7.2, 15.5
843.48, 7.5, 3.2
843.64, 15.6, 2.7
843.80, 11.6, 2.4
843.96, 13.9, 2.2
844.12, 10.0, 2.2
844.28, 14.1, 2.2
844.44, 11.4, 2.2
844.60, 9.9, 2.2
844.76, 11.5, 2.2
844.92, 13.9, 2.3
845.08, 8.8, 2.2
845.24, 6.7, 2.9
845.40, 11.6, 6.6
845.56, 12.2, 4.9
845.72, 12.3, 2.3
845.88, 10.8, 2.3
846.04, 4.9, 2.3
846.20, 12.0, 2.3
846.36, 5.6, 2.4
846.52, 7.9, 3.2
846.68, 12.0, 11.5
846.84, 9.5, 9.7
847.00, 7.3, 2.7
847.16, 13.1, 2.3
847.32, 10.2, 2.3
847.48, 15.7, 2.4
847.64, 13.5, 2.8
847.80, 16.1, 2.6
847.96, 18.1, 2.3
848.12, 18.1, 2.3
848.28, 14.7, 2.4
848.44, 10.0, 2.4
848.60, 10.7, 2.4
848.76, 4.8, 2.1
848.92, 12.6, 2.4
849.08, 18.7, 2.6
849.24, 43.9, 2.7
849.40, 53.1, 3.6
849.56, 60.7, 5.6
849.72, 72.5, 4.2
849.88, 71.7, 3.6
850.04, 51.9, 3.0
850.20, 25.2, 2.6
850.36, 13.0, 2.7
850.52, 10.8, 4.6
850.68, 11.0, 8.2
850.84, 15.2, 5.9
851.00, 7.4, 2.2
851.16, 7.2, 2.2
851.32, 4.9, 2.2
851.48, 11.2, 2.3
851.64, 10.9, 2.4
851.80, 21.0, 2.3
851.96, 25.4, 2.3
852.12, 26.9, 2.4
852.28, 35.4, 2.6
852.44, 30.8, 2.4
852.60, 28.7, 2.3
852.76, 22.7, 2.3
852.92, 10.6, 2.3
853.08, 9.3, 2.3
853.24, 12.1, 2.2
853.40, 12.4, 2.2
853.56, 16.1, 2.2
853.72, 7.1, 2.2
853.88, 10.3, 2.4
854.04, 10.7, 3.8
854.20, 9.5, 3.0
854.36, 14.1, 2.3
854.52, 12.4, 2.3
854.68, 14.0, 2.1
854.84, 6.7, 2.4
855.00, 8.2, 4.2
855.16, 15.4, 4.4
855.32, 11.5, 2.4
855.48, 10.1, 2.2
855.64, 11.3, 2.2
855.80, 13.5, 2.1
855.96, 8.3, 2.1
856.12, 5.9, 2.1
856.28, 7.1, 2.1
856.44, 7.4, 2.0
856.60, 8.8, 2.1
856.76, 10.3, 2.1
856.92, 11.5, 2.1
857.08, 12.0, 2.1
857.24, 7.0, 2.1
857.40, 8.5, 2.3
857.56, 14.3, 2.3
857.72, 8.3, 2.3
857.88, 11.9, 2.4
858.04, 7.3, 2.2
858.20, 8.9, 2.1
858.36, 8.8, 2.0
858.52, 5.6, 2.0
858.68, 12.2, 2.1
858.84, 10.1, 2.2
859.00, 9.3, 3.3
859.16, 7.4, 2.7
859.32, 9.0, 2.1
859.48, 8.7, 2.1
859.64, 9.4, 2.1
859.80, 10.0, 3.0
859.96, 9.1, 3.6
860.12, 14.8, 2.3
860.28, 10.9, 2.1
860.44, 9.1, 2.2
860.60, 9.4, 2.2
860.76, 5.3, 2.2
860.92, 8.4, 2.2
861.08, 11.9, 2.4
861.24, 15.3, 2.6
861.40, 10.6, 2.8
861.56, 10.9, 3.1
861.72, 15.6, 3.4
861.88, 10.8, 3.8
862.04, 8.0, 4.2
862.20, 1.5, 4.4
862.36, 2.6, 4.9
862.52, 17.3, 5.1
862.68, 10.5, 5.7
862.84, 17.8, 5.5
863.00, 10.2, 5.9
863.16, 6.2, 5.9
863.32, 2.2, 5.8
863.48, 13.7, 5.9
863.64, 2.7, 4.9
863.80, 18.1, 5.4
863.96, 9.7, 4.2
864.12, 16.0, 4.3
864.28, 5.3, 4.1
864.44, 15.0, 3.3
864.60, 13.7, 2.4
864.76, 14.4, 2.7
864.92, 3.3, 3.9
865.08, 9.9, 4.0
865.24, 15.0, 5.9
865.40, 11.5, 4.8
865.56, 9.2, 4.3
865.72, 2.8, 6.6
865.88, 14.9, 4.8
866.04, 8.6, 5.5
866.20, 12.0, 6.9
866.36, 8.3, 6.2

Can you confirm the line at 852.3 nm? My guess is [N II]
